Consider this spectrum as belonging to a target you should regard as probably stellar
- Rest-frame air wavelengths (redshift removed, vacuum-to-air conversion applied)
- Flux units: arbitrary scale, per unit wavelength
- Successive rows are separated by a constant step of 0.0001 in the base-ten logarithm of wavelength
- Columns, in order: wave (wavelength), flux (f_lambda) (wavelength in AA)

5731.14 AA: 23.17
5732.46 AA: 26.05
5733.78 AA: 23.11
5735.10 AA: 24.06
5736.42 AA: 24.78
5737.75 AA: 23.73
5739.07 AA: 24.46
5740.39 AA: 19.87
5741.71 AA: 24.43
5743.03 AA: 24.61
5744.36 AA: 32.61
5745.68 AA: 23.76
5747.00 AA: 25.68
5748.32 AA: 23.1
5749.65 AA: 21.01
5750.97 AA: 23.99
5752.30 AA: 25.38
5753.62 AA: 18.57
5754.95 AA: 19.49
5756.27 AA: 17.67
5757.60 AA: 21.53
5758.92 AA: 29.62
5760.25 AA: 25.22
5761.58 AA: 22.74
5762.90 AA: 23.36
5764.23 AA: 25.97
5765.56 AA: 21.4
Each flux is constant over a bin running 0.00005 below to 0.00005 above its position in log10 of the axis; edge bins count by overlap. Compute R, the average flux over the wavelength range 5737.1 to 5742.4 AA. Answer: 23.2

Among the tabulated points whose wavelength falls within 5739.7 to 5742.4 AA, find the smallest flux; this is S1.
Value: 19.87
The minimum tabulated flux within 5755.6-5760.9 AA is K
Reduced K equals 17.67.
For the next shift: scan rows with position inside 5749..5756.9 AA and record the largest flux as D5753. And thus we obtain 25.38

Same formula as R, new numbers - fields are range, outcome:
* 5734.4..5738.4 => 24.1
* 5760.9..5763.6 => 23.1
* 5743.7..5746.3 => 28.3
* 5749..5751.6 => 22.5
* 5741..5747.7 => 26.2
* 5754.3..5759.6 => 22.1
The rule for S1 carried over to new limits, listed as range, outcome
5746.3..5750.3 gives 21.01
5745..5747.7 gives 23.76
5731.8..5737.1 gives 23.11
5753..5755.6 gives 18.57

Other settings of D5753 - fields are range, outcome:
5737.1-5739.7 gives 24.46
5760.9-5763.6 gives 23.36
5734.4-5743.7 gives 24.78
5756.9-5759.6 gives 29.62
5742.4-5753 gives 32.61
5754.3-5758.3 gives 21.53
